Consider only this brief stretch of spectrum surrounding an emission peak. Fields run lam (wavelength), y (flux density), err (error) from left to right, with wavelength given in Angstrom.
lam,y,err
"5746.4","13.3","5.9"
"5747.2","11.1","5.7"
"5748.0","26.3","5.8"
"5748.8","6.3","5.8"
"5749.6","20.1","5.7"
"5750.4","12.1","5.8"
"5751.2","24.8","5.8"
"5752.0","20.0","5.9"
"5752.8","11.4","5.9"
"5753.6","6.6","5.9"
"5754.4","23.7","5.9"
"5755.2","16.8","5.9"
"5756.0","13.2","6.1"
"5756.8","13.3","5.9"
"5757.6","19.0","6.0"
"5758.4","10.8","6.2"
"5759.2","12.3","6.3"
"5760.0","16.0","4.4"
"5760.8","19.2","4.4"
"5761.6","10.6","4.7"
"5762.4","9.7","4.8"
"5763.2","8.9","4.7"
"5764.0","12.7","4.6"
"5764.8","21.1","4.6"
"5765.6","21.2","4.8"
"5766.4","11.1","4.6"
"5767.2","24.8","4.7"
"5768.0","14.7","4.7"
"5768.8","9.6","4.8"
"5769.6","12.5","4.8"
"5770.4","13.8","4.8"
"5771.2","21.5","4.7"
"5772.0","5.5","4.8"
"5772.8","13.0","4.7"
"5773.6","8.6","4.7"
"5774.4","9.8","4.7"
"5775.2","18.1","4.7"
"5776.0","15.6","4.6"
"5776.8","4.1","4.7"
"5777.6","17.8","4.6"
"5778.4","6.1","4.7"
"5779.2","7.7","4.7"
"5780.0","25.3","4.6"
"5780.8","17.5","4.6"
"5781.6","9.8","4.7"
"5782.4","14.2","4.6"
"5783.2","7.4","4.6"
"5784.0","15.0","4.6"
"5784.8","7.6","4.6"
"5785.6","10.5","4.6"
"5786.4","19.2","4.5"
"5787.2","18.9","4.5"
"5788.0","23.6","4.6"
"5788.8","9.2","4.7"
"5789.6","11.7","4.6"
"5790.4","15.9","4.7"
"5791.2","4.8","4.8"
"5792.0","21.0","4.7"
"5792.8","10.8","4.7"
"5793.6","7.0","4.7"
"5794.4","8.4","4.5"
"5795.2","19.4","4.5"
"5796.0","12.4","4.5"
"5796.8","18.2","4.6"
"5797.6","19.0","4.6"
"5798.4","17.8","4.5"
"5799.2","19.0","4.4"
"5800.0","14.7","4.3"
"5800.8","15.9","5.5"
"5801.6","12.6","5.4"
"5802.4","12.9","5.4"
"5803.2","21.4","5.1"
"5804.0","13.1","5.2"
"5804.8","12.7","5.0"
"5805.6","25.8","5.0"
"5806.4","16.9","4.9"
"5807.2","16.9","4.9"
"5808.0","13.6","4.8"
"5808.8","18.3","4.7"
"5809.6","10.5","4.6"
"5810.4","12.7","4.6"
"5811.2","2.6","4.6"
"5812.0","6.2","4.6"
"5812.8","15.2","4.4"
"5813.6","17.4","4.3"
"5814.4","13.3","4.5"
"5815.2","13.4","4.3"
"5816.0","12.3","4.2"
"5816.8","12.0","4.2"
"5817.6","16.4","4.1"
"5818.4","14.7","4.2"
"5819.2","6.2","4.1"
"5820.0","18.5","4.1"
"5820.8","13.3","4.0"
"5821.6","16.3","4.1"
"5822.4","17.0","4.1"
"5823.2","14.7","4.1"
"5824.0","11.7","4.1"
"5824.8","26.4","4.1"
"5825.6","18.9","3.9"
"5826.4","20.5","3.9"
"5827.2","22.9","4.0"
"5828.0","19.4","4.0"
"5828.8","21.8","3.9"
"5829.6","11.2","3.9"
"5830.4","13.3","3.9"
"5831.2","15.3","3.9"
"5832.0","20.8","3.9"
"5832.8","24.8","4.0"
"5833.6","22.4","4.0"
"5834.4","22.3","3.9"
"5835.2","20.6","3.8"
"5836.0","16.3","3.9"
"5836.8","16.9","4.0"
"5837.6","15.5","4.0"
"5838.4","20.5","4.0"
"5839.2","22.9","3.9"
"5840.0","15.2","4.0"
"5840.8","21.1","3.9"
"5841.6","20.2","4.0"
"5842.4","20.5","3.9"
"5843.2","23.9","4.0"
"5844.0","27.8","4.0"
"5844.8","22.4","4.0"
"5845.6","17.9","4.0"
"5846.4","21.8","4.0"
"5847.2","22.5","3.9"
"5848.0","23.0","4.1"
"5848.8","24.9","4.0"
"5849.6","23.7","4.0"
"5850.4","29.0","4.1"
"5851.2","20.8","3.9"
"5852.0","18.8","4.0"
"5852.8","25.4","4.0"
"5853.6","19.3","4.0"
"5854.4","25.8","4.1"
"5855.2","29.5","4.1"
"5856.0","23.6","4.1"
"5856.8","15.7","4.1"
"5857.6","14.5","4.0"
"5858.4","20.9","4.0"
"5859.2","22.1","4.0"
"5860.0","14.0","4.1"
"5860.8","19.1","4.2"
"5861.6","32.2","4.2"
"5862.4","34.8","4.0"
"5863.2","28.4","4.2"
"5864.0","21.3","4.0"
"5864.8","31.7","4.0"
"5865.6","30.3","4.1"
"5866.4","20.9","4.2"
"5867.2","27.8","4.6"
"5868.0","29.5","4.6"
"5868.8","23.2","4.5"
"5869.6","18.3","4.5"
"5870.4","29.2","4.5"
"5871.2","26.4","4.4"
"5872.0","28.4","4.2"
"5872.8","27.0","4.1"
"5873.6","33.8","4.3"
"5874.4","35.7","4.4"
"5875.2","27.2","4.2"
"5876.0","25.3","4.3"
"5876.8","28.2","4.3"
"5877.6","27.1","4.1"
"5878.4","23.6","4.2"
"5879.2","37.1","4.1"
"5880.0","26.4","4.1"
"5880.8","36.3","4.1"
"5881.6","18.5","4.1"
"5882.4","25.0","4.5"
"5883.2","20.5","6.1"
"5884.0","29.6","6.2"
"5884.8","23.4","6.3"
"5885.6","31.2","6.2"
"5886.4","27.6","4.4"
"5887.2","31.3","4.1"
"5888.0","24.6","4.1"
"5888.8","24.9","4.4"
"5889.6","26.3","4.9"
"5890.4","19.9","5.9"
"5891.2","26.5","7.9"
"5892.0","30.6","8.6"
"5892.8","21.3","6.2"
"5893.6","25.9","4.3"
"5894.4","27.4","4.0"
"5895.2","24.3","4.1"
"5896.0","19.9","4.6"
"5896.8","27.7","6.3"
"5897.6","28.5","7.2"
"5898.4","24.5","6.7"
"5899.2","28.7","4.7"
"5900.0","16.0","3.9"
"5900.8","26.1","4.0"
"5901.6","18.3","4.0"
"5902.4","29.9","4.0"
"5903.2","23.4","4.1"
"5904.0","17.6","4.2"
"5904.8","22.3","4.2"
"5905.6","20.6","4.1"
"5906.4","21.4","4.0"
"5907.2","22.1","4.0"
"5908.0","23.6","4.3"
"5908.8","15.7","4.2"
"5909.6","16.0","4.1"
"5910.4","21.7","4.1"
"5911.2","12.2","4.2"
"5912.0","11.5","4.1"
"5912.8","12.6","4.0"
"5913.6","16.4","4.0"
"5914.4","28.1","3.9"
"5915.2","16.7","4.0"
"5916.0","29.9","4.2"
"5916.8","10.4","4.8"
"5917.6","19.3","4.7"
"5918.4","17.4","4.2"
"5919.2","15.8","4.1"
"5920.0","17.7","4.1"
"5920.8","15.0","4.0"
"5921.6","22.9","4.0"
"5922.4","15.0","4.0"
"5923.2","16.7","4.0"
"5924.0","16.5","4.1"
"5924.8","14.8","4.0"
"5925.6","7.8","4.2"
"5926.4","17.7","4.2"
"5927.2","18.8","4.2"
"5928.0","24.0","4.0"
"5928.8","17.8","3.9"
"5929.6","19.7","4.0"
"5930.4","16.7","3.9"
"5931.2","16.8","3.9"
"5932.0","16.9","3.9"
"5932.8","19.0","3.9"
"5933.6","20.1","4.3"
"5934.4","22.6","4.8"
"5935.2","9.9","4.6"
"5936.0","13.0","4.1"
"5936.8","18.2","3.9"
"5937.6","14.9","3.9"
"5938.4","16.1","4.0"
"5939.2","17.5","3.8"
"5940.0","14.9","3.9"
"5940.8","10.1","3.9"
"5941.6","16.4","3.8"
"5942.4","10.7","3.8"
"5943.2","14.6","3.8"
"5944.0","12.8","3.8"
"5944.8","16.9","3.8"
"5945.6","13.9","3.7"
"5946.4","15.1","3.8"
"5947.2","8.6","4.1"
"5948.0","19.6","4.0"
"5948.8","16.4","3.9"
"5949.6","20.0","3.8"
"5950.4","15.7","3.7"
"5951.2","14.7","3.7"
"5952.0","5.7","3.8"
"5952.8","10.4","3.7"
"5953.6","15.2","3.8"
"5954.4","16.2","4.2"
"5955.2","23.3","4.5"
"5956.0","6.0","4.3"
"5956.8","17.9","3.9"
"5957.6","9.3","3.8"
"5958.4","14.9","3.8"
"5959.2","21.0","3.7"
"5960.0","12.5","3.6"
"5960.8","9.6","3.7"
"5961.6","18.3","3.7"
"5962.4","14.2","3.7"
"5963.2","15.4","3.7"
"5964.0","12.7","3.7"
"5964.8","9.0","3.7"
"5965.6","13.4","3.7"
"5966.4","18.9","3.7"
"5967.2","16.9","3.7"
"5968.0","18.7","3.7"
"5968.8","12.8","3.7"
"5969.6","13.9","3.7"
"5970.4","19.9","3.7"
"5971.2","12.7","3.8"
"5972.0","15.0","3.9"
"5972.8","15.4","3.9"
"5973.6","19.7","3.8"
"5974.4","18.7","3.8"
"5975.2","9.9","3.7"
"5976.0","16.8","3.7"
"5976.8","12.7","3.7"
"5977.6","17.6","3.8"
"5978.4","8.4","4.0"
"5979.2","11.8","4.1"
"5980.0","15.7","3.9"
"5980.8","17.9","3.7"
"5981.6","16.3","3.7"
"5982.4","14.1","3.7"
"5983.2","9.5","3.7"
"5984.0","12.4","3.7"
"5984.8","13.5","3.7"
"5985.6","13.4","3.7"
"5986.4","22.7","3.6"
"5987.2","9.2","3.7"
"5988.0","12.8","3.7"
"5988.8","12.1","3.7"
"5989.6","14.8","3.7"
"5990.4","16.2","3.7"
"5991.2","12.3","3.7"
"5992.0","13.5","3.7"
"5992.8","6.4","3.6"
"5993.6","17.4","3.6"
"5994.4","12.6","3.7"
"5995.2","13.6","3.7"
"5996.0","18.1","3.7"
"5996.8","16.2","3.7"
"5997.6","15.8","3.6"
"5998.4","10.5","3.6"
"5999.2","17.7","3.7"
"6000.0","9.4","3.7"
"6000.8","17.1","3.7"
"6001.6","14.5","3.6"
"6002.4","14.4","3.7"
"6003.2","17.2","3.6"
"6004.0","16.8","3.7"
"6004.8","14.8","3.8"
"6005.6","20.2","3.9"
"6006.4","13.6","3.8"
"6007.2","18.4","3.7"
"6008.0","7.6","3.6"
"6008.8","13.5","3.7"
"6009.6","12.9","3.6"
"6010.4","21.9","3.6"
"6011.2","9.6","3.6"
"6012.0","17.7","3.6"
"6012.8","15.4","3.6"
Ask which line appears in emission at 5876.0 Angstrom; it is Mg II 2798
